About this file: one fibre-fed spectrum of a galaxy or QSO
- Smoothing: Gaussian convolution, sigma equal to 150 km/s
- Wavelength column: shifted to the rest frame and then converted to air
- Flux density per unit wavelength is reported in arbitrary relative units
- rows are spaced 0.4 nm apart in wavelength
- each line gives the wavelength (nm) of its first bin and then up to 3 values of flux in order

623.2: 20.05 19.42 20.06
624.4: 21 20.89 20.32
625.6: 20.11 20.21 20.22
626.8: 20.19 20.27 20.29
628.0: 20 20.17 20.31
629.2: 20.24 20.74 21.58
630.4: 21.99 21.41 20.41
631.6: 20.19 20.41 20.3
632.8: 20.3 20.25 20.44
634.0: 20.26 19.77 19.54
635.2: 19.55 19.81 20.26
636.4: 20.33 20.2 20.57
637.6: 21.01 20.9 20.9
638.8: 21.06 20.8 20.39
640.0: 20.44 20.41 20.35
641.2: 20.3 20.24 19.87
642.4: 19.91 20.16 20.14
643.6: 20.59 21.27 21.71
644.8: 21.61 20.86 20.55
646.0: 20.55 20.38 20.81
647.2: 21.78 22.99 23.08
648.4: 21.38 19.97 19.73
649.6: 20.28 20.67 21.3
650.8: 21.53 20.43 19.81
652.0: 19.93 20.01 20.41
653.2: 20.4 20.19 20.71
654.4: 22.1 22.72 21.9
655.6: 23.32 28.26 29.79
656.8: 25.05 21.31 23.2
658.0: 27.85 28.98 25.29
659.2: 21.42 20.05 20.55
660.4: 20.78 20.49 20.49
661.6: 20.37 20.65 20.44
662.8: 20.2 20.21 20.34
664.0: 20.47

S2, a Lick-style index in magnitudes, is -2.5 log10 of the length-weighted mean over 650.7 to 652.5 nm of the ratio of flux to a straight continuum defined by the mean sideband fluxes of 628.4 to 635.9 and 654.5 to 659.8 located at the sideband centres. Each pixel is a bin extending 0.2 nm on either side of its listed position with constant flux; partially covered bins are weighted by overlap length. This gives 0.16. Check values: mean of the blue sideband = 20.4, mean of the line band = 20.3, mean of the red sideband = 24.5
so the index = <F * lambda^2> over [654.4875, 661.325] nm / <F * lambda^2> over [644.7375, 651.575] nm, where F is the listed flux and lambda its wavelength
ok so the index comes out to 1.16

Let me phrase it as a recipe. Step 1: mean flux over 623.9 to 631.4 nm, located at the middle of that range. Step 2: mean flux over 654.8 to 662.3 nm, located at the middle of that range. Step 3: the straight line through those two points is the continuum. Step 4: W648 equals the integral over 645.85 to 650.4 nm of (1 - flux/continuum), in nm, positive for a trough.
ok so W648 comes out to 0.26 nm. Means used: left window 20.6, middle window 21.1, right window 23.3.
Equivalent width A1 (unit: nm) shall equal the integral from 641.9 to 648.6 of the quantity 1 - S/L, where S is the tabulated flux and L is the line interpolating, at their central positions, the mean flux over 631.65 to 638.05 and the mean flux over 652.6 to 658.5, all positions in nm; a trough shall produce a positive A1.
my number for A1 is 0.27 nm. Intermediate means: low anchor 20.2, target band 21.1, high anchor 23.7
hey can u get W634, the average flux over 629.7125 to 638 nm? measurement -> 20.4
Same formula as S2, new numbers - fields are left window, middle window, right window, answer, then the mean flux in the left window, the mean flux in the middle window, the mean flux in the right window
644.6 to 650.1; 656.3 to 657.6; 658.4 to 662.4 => -0.16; 21.1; 24.7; 21.5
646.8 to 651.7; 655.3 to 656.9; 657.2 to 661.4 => -0.18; 21.1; 26.4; 22.8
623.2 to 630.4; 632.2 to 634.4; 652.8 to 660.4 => 0.04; 20.4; 20.3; 23.4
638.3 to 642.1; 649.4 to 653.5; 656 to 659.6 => 0.15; 20.5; 20.5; 25.2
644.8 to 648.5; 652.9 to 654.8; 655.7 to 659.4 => 0.15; 21.4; 21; 25.6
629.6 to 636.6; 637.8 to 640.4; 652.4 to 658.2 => 0.02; 20.4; 20.7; 23.3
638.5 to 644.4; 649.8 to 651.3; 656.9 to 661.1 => 0.04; 20.5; 21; 23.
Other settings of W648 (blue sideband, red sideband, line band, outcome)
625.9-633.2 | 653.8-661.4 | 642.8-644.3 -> 0.09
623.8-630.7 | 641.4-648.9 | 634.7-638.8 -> 0.08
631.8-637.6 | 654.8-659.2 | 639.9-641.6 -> 0.09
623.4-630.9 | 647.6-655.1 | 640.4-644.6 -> 0.06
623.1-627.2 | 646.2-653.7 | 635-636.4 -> 0.04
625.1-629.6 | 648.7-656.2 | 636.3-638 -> 0.00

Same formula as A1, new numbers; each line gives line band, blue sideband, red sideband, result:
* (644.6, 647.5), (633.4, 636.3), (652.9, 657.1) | 0.11 nm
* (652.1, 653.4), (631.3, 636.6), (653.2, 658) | 0.16 nm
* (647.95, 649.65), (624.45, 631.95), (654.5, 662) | 0.13 nm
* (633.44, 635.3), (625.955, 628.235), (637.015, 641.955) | 0.05 nm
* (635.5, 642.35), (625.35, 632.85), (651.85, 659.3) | 0.35 nm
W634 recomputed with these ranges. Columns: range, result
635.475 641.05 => 20.5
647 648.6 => 22.3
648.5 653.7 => 20.4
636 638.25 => 20.6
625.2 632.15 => 20.5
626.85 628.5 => 20.2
